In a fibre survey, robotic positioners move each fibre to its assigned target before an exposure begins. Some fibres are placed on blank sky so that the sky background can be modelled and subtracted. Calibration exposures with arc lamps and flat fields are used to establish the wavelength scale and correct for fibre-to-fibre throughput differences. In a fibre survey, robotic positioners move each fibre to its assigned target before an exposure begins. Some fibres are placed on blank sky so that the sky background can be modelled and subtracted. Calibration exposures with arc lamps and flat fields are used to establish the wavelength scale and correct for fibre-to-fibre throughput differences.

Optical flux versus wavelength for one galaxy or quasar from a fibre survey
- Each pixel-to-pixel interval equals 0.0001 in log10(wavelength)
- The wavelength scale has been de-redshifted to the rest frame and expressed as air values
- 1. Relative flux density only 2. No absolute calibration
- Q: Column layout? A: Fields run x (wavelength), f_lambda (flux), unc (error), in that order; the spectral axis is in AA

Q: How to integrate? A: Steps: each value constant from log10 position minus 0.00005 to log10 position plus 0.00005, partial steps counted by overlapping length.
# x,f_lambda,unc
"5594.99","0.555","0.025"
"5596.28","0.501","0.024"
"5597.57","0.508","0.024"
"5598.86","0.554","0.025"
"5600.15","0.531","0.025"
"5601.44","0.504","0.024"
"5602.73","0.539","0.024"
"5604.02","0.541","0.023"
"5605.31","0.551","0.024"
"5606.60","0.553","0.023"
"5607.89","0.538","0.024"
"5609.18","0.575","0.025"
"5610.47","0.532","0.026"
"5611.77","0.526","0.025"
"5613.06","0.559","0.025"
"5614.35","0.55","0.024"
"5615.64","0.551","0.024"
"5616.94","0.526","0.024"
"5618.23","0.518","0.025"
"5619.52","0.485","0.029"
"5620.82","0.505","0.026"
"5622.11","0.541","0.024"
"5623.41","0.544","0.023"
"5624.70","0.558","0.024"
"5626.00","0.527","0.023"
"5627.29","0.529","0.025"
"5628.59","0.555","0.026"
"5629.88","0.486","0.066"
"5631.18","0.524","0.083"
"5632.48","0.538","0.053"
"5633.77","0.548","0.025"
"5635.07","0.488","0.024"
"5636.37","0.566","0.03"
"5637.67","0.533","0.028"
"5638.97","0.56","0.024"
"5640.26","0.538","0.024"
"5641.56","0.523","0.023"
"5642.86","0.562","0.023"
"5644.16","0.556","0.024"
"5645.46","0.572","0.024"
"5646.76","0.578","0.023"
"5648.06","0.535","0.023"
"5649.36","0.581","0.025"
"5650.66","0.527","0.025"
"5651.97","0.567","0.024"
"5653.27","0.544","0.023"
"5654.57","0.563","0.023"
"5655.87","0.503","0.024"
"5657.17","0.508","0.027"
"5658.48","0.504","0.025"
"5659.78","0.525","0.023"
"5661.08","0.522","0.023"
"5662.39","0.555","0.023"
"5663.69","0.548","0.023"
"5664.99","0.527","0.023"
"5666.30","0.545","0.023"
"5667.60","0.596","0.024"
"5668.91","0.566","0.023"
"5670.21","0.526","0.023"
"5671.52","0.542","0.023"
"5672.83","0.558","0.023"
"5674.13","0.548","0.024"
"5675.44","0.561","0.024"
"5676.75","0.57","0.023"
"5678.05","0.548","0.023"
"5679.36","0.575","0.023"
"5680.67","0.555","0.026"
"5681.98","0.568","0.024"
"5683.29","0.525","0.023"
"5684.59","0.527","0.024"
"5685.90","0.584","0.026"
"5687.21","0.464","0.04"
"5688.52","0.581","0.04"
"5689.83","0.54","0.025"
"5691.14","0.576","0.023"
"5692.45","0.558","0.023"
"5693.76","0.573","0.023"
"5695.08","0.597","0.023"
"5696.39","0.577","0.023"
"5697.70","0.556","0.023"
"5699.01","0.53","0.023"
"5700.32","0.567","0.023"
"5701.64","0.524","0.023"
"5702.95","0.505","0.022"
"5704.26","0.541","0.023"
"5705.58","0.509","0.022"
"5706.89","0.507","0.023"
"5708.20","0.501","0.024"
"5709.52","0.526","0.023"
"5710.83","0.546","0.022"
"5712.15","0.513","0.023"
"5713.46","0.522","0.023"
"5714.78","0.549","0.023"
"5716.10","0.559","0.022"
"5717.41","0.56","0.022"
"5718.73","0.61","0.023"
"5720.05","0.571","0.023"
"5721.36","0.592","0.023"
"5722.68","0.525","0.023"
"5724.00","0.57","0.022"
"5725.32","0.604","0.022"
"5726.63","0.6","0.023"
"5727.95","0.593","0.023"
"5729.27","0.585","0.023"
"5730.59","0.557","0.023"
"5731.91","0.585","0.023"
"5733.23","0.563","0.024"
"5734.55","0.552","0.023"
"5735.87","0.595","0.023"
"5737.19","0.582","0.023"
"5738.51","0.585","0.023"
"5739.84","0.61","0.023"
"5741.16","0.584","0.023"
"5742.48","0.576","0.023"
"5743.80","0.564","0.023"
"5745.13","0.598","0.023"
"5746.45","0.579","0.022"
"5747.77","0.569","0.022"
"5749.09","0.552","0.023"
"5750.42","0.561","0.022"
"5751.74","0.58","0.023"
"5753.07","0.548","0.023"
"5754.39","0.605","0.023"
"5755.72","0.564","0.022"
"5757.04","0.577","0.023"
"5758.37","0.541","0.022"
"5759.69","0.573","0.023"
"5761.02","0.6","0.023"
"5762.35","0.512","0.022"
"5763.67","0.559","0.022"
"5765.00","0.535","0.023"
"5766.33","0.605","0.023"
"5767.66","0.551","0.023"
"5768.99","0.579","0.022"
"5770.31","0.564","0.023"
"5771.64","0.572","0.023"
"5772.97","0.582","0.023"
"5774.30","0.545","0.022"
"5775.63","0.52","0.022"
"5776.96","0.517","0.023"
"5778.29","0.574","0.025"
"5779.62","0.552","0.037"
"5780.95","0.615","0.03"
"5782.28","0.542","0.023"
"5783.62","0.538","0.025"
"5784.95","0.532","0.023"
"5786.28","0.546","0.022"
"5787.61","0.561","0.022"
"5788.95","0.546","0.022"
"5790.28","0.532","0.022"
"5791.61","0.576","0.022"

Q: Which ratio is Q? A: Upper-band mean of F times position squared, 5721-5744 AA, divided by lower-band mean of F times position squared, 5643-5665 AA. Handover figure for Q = 1.10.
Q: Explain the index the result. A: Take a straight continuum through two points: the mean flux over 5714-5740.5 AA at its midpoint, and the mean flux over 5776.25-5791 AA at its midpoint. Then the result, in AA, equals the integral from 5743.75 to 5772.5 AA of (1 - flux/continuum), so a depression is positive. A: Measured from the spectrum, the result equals -0.3 AA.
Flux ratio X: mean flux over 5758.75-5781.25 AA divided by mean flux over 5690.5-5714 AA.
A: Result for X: 1.04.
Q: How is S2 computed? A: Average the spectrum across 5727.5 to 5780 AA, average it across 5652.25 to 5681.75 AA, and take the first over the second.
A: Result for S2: 1.0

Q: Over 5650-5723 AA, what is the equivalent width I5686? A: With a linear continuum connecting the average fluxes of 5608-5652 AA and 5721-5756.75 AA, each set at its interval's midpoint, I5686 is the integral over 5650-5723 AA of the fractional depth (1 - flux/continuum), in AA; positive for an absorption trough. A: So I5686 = 1.7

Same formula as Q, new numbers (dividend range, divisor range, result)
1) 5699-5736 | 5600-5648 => 1.06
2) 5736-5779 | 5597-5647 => 1.11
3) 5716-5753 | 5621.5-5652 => 1.10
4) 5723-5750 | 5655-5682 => 1.09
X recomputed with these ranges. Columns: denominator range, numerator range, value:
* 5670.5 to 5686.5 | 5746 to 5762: 1.03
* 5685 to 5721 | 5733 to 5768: 1.05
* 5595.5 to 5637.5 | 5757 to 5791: 1.04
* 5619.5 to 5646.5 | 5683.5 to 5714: 1.01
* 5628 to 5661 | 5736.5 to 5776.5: 1.06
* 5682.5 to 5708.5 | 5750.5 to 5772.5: 1.04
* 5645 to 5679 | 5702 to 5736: 1.01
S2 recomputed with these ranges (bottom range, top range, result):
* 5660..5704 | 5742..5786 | 1.02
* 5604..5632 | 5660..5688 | 1.02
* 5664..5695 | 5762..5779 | 1.00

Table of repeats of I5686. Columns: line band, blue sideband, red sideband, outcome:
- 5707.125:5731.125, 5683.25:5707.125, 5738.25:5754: 0.0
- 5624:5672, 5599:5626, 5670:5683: 0.5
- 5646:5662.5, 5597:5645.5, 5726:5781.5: 0.2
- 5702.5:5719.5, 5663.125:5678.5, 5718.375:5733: 1.1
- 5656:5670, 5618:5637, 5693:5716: -0.1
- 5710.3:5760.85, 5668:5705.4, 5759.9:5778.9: -1.4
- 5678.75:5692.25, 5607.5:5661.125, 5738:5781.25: 0.0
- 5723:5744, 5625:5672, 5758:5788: -1.1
